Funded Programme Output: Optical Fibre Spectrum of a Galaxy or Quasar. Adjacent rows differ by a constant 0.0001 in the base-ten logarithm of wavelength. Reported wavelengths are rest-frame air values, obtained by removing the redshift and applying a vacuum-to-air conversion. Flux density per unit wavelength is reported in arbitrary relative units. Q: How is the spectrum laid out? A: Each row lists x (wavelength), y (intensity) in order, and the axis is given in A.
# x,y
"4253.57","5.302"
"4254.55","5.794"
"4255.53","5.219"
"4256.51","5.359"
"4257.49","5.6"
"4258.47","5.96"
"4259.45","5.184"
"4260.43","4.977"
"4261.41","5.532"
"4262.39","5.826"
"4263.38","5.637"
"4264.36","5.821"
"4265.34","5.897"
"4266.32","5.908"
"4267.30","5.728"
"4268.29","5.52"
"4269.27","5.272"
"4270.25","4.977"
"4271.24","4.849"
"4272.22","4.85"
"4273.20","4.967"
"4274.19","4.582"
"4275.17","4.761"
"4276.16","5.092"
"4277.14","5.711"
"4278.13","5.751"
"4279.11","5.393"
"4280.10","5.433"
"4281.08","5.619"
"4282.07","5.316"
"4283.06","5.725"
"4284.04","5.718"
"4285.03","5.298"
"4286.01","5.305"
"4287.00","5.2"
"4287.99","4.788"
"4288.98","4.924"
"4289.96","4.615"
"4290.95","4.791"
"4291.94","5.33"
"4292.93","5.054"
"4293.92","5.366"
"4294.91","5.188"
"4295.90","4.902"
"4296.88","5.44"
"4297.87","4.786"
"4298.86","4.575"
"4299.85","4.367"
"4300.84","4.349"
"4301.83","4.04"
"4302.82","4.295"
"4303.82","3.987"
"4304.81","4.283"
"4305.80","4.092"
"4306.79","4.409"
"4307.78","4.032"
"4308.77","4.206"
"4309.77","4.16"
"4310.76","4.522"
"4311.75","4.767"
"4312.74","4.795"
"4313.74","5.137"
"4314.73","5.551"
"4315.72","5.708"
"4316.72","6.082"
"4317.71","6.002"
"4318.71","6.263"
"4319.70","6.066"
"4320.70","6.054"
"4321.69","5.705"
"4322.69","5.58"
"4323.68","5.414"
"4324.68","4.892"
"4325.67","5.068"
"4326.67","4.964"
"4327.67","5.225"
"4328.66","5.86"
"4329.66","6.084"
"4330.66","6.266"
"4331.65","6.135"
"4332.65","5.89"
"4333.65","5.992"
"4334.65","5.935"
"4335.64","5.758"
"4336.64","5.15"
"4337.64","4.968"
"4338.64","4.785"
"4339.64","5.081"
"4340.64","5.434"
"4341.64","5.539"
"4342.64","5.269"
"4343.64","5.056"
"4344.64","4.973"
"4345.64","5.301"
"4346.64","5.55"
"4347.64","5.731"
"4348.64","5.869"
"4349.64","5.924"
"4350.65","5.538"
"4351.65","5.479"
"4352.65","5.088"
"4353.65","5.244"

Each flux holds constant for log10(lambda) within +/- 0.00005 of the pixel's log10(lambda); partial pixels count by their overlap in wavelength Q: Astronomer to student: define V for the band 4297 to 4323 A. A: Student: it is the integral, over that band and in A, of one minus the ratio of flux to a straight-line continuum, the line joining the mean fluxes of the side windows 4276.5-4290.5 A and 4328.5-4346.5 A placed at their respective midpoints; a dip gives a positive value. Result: 2.4 A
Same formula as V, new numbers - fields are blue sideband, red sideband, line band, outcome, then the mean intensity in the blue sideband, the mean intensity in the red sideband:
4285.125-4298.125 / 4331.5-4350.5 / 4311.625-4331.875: -1.1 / 5.07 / 5.48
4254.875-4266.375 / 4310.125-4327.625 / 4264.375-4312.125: 4.6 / 5.57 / 5.43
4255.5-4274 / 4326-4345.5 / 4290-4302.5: 1.4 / 5.42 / 5.48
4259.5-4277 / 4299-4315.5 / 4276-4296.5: -1.4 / 5.31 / 4.46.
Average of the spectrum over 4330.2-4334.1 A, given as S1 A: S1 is 6.07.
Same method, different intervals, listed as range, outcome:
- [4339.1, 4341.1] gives 5.24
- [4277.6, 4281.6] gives 5.54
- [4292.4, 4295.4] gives 5.2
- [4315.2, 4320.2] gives 6.02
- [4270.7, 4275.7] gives 4.8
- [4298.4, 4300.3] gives 4.47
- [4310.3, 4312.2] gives 4.65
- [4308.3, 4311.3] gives 4.3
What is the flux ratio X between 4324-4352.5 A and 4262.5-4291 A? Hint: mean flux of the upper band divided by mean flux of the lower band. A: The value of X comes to 1.0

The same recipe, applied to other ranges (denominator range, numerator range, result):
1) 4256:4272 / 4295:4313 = 0.81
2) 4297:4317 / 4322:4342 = 1.19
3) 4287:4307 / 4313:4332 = 1.21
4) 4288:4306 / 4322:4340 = 1.17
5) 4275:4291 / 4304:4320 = 0.94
